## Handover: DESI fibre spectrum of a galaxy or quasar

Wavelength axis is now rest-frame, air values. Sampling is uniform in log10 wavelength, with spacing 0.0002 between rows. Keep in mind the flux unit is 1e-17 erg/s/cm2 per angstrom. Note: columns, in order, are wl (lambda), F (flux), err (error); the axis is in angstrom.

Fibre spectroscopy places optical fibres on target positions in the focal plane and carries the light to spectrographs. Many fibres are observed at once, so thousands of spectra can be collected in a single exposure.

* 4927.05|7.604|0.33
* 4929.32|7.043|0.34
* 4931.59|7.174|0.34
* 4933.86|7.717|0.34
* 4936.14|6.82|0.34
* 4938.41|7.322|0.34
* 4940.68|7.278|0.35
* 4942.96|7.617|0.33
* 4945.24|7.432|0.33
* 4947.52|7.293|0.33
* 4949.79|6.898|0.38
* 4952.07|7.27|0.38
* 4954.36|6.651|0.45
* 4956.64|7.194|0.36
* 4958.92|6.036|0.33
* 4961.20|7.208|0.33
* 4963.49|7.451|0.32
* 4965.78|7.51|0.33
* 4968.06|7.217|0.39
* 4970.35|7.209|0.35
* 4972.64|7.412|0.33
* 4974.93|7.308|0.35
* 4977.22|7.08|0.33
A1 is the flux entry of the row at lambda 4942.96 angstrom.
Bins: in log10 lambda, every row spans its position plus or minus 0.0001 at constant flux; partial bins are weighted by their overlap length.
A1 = 7.617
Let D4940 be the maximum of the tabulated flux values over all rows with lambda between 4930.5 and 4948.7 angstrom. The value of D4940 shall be 7.717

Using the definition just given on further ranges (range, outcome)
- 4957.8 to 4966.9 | 7.51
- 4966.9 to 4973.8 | 7.412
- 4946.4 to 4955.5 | 7.293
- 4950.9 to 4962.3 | 7.27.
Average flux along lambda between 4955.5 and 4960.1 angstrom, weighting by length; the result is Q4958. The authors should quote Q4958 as 6.63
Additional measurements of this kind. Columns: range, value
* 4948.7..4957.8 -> 7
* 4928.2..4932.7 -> 7.11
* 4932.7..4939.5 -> 7.28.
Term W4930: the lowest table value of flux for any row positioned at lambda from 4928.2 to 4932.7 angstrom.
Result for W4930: 7.043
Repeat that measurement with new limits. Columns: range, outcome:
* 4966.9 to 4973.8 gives 7.209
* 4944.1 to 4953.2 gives 6.898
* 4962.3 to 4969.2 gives 7.217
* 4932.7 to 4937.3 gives 6.82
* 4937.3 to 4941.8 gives 7.278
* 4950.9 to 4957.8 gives 6.651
